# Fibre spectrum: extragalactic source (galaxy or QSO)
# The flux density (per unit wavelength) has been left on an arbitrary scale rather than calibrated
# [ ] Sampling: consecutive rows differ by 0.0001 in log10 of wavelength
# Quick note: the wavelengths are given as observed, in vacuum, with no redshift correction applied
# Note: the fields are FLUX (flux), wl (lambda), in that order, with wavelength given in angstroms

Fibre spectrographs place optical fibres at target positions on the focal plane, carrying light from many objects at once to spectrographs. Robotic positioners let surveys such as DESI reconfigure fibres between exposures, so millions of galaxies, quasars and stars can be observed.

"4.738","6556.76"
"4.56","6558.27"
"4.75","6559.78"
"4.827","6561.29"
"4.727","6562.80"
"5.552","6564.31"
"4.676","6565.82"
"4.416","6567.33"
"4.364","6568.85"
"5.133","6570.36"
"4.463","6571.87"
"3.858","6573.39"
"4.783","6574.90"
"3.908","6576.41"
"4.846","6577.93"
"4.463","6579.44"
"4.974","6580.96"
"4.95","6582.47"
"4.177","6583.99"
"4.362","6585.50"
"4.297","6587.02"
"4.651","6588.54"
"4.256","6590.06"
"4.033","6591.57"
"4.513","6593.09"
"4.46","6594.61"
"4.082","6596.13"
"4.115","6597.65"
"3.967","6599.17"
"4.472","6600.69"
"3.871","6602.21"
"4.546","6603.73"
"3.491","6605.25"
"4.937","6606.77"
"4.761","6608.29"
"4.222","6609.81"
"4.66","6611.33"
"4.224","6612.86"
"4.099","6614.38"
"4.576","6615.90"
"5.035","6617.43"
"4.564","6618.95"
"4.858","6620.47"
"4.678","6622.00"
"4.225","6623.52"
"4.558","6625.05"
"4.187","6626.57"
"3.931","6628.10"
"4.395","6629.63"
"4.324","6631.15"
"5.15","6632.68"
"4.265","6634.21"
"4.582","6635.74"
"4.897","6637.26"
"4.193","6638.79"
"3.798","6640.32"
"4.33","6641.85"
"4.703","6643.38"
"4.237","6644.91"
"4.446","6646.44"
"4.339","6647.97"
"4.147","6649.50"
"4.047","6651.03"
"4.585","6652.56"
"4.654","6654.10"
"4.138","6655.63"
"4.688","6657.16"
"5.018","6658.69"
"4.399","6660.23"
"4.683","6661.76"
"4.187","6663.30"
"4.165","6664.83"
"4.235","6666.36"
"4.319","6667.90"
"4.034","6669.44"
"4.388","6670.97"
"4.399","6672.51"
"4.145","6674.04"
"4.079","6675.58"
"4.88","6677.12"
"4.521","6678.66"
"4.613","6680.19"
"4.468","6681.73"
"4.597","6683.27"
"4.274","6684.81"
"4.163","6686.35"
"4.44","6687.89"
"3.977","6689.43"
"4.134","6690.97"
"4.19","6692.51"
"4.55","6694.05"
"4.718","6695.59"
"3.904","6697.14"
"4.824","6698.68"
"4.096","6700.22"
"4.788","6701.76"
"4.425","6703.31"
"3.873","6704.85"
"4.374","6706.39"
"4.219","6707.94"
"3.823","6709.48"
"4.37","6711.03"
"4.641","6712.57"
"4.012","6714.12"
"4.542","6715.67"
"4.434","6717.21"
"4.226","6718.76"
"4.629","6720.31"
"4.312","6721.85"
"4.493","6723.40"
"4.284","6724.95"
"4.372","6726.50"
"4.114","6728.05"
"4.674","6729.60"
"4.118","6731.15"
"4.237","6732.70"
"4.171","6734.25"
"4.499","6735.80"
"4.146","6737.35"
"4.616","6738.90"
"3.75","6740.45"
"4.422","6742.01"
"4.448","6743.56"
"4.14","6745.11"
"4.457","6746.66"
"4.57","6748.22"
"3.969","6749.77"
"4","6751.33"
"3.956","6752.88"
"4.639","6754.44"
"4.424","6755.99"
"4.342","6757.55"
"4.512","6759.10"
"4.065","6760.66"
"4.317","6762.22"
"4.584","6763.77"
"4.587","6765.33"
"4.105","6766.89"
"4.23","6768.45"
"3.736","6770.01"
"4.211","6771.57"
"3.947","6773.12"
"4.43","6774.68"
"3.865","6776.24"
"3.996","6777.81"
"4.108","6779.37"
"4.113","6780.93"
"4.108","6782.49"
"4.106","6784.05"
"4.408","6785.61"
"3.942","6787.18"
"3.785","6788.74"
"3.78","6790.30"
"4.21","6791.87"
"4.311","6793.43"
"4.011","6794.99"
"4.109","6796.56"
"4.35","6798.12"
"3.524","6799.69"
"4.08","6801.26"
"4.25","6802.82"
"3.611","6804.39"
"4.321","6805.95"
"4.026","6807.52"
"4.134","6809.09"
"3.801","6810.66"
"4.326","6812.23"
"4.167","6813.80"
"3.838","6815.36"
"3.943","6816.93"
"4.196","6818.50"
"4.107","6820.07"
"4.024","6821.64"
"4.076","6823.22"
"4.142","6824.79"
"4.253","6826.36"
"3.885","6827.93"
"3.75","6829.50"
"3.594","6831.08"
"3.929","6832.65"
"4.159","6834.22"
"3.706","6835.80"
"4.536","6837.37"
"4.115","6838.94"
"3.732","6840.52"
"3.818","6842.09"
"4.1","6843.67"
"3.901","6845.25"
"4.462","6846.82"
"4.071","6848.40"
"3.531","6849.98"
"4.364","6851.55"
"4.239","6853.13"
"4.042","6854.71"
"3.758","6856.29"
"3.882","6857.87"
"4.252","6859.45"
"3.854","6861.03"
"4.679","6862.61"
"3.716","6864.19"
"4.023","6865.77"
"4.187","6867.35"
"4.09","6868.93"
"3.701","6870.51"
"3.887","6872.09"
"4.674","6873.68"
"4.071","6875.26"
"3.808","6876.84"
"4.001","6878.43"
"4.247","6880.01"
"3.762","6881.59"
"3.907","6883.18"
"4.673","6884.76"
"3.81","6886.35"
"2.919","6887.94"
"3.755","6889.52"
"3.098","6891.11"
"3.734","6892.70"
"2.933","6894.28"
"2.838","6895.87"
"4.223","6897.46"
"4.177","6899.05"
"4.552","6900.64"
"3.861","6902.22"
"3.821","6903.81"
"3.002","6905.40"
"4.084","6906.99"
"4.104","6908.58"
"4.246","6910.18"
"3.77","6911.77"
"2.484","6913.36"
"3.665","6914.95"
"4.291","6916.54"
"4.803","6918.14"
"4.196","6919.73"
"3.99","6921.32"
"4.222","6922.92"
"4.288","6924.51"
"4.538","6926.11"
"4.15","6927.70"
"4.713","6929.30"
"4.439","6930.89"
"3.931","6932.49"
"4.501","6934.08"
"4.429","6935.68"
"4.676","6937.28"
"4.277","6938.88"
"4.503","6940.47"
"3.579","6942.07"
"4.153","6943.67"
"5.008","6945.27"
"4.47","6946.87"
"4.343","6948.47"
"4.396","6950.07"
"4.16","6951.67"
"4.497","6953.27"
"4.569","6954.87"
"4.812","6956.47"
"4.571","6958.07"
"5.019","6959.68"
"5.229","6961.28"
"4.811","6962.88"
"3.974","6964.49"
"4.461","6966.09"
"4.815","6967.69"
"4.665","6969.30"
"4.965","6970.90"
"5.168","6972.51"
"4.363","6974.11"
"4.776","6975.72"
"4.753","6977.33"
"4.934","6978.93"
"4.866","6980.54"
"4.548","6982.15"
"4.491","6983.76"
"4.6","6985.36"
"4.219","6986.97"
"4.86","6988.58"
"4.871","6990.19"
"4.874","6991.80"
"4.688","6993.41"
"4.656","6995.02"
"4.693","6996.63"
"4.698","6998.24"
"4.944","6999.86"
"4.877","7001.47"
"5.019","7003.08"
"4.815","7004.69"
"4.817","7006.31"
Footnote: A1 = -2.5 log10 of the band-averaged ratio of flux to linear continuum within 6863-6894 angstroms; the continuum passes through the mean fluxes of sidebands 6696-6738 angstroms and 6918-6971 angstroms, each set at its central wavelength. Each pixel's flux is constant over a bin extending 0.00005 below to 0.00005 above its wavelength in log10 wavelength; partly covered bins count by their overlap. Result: 0.139 mag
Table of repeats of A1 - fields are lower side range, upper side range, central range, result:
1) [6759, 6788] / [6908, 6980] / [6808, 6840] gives 0.06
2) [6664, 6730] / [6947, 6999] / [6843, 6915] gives 0.17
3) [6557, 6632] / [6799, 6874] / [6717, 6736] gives -0.03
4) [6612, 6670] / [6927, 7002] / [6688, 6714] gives 0.04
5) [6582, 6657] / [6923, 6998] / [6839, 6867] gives 0.12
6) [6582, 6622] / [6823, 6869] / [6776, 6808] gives 0.02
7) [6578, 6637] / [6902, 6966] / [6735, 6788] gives 0.03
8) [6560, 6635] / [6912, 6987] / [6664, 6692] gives 0.04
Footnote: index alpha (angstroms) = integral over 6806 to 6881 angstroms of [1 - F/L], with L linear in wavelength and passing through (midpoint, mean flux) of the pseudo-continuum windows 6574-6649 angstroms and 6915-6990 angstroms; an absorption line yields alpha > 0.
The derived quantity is 7.4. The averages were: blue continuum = 4.41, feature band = 4.04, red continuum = 4.52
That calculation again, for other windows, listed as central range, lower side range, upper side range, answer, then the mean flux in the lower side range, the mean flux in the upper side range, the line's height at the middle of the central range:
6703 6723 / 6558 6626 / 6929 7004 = 1.0 angstroms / 4.49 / 4.61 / 4.53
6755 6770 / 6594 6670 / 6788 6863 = -0.6 angstroms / 4.39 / 4.03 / 4.15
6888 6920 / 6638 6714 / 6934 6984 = 5.5 angstroms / 4.35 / 4.59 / 4.54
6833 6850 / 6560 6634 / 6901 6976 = 1.3 angstroms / 4.47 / 4.34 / 4.37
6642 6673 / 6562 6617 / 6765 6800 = -0.5 angstroms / 4.44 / 4.09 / 4.32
